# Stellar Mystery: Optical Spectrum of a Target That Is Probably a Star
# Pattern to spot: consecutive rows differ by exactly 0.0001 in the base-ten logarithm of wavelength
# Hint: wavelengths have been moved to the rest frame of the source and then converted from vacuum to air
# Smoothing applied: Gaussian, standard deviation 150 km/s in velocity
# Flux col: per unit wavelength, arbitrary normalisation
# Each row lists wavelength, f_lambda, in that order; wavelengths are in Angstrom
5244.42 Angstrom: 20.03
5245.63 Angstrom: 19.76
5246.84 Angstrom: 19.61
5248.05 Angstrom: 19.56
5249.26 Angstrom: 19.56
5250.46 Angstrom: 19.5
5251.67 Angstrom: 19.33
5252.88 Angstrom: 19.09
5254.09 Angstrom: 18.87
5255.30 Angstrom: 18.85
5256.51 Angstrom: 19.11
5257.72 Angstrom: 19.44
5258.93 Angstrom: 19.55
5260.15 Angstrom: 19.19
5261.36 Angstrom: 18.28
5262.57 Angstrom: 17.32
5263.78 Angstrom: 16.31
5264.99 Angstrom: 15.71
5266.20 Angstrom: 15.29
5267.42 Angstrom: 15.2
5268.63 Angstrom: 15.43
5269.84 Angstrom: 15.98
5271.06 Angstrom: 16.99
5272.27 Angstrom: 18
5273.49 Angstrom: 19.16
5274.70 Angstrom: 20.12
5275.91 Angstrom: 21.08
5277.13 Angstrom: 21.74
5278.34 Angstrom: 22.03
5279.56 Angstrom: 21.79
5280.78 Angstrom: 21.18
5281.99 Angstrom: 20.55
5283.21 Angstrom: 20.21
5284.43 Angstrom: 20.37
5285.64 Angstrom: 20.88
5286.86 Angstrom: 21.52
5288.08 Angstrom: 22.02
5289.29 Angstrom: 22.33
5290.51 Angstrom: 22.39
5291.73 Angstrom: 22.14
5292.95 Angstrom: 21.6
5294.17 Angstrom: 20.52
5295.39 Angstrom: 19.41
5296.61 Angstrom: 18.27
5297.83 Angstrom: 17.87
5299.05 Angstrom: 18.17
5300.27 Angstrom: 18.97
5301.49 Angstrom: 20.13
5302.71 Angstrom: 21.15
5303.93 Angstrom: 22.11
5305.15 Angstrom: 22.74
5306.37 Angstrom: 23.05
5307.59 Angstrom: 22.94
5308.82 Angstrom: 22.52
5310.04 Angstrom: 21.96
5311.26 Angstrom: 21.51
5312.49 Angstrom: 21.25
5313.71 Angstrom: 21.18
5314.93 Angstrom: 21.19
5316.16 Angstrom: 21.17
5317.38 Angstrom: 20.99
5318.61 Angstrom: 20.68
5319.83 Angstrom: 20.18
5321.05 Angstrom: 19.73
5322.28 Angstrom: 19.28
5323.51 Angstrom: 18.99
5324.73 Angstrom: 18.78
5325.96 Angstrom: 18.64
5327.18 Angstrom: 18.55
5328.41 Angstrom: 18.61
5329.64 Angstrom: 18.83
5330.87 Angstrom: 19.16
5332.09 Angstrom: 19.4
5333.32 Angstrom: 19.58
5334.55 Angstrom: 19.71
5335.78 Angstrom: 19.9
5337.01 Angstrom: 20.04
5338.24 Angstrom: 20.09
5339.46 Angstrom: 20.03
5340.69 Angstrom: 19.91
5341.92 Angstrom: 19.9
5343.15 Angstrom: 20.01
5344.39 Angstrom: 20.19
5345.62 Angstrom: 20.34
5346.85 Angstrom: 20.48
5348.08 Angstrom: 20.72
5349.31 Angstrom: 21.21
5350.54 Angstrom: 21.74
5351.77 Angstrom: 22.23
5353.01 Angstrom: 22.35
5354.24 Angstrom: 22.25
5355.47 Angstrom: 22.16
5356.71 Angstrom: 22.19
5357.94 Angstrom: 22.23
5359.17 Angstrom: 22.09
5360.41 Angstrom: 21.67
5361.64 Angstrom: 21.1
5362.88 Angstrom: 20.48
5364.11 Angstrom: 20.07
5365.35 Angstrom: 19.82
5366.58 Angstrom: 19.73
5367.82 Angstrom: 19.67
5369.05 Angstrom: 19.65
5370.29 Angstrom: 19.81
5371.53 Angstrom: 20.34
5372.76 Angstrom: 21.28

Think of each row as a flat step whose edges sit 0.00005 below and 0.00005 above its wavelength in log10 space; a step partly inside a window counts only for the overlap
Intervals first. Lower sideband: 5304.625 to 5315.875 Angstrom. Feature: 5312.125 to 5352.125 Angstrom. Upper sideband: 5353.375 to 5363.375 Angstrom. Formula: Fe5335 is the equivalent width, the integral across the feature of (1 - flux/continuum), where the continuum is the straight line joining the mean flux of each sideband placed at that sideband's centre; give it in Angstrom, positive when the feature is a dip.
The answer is 3.4 Angstrom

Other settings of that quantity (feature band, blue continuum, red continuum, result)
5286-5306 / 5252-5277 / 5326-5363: -1.8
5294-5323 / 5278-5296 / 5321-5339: -0.7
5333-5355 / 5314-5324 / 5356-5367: 0.2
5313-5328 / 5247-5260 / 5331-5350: 0.0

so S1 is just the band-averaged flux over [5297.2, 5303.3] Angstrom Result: 19.3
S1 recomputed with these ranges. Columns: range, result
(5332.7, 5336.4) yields 19.7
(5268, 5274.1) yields 17.1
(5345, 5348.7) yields 20.5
